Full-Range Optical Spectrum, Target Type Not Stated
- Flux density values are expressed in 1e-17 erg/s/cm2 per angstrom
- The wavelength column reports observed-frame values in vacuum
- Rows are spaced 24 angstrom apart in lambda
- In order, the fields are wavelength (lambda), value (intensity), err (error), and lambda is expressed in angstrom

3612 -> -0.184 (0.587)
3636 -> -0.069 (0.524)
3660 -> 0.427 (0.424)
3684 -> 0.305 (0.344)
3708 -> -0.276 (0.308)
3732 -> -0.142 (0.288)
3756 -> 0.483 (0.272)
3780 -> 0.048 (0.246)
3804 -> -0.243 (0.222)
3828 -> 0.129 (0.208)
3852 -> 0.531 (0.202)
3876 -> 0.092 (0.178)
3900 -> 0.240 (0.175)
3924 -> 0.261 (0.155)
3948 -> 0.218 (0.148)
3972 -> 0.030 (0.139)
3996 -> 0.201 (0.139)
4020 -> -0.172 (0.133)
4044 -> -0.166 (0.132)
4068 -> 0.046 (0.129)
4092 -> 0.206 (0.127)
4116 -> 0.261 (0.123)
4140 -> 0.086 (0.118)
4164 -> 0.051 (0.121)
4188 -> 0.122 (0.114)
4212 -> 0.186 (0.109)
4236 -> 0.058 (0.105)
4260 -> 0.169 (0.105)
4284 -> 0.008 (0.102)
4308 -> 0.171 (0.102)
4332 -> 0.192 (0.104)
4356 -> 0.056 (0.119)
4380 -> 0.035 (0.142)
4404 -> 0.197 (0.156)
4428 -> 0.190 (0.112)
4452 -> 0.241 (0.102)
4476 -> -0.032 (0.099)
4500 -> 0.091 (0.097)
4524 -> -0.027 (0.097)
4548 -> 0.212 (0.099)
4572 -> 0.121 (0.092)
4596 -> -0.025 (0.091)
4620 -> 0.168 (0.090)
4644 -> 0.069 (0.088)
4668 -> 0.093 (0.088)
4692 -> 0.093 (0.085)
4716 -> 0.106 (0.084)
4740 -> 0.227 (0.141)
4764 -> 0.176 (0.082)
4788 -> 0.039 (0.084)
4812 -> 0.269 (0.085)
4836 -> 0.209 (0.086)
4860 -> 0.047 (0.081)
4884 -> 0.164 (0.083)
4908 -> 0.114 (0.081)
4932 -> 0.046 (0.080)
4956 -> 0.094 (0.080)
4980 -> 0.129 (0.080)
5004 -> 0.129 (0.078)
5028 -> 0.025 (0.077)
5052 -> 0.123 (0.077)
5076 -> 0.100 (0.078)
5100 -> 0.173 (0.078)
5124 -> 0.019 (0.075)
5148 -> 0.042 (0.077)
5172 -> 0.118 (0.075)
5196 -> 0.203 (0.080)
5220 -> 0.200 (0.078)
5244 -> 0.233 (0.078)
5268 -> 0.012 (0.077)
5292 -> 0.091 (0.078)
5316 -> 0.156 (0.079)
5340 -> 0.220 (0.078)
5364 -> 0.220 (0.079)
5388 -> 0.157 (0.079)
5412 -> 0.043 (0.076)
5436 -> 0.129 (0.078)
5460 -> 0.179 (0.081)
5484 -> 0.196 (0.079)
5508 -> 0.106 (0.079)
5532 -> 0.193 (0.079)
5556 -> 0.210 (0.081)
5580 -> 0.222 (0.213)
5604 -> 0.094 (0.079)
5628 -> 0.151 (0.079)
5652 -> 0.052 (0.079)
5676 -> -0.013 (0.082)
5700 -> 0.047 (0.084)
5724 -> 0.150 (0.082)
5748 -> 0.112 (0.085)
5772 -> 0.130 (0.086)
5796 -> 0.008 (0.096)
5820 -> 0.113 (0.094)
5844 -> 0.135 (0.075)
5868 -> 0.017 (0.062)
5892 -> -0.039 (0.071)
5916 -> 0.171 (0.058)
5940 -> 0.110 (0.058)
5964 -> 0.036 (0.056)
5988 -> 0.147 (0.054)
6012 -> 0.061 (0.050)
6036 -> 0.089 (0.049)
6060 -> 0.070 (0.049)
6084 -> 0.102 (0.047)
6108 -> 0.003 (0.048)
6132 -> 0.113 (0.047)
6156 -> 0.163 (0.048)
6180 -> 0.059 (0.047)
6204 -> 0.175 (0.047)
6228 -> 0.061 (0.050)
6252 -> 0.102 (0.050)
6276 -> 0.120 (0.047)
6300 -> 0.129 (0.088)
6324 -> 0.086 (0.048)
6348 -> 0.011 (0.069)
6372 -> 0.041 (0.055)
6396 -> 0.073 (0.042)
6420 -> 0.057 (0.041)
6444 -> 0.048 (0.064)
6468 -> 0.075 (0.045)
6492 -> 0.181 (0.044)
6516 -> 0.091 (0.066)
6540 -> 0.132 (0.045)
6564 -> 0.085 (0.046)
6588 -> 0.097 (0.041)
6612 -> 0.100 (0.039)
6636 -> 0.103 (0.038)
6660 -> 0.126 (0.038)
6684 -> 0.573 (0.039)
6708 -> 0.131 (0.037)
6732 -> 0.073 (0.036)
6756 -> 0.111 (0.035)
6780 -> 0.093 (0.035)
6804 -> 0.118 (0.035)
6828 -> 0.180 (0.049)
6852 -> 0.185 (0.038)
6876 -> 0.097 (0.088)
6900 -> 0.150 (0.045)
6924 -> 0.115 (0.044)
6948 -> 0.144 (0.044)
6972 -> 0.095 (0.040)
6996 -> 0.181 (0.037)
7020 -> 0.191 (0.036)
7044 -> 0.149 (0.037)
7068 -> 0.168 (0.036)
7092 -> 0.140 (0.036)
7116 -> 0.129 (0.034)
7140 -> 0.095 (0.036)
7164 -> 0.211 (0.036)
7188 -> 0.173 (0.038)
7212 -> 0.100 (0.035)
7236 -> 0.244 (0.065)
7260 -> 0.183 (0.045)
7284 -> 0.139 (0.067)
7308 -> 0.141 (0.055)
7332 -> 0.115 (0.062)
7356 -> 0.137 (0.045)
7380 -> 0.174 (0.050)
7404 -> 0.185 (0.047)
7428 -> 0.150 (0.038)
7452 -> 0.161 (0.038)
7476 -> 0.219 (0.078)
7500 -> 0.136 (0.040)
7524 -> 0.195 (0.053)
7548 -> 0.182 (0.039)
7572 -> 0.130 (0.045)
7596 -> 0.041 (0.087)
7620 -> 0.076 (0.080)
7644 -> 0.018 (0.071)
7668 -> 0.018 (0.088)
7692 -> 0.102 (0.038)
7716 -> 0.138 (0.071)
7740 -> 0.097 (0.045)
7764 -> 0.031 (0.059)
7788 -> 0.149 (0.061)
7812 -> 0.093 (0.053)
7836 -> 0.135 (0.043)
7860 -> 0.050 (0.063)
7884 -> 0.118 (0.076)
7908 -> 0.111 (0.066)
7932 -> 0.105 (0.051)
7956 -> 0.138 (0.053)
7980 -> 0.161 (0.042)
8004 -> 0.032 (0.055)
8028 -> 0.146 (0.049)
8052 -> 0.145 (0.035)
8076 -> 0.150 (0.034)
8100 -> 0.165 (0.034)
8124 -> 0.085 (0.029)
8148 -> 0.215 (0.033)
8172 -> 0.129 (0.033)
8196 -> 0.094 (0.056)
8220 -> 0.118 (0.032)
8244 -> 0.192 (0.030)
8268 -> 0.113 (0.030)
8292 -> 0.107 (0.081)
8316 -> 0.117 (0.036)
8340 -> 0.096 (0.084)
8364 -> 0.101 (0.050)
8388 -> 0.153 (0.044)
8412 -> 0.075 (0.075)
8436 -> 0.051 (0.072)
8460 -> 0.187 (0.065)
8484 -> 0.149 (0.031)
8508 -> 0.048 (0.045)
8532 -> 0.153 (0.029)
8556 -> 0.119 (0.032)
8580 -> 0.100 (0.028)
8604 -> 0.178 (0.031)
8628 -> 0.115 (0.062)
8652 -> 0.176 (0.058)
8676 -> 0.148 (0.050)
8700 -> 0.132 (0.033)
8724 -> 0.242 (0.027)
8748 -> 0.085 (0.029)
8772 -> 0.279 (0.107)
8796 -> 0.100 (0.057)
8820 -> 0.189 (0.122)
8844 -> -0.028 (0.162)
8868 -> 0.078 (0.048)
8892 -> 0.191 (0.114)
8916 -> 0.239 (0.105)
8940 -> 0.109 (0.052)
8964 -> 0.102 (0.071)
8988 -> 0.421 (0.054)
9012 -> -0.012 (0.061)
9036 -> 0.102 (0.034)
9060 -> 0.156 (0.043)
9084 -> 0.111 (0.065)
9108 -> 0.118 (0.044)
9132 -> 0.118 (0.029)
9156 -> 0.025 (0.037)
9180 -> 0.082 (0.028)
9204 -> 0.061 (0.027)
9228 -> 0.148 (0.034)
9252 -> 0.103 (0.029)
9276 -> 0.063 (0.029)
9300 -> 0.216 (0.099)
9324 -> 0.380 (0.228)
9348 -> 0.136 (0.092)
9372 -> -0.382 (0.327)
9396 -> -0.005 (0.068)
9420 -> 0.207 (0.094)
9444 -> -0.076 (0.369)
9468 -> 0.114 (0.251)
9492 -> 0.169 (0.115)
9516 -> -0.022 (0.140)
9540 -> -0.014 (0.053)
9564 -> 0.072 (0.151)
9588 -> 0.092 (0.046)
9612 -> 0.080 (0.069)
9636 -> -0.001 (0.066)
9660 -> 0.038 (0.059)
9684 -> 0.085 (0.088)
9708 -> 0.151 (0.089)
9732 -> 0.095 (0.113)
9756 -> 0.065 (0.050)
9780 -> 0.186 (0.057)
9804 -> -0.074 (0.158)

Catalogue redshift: 0.79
